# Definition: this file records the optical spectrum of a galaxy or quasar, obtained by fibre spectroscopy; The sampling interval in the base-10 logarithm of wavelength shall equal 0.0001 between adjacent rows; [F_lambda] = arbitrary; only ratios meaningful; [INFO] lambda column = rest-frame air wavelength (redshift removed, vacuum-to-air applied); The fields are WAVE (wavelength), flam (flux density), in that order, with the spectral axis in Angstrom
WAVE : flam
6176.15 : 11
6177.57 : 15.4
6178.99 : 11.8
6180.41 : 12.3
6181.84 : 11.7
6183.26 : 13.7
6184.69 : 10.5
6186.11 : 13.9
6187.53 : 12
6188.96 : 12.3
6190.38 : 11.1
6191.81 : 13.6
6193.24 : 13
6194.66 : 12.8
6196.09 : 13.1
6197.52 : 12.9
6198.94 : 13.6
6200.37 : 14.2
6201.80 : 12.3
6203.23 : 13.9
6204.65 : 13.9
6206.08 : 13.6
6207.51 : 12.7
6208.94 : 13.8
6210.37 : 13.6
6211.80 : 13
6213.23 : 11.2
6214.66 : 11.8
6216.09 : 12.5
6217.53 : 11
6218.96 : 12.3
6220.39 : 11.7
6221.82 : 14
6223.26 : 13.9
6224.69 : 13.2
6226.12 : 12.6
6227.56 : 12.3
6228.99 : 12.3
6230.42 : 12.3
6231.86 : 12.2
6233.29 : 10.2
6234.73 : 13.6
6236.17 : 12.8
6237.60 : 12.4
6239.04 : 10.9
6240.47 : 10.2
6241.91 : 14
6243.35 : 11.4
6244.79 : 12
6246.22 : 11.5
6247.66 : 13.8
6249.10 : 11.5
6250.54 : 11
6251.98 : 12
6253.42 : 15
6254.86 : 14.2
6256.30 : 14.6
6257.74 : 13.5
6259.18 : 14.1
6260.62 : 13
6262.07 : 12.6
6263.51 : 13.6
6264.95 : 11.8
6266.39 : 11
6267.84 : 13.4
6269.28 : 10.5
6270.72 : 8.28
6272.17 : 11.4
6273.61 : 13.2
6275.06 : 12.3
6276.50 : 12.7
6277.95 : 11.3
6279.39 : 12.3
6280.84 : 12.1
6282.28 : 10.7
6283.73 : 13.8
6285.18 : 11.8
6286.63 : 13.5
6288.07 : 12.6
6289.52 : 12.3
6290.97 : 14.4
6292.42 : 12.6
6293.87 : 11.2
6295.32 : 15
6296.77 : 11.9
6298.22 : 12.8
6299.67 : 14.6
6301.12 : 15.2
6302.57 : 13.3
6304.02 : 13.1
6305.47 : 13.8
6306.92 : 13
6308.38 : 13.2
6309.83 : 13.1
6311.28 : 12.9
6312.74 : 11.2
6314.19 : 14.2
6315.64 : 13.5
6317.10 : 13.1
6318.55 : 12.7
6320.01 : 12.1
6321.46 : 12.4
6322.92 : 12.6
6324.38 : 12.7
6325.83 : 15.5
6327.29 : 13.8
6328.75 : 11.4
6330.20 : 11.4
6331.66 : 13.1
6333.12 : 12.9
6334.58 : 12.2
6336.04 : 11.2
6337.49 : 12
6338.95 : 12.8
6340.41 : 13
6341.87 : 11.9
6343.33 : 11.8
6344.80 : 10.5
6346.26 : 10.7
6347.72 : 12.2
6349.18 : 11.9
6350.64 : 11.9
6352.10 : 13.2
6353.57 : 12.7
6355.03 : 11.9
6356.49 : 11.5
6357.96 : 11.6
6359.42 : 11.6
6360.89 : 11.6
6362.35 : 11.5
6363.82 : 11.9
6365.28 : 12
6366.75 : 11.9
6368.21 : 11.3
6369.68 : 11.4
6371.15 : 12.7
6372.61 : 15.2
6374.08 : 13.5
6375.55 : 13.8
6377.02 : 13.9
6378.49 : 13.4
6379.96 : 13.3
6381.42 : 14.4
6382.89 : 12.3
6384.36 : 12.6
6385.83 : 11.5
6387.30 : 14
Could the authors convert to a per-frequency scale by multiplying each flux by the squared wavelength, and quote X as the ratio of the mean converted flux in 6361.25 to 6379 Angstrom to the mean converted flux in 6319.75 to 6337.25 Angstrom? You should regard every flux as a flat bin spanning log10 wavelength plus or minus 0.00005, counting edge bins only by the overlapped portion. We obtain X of 1.0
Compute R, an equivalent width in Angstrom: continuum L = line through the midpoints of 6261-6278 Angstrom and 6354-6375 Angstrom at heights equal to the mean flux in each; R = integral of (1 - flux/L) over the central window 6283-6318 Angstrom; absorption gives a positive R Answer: -3.5 Angstrom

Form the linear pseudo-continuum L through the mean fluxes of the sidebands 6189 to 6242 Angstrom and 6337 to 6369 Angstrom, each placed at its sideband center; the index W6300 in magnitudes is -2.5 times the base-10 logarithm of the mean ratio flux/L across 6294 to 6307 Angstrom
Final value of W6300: -0.12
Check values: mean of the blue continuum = 12.6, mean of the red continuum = 11.9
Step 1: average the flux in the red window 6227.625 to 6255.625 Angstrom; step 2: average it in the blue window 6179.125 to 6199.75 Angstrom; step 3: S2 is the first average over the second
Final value 0.98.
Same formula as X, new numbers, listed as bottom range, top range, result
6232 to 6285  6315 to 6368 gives 1.02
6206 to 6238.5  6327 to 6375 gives 1.01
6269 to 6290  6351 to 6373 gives 1.04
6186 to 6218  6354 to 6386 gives 1.03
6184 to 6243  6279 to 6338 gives 1.05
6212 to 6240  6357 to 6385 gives 1.08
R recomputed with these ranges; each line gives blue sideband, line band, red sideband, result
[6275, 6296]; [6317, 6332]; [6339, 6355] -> -0.7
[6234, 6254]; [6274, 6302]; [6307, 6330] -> -0.3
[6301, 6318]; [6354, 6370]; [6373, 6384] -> 2.1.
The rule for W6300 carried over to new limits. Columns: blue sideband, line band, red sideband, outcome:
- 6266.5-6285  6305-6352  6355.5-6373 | -0.056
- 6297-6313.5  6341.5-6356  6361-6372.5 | 0.045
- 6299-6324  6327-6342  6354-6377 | 0.041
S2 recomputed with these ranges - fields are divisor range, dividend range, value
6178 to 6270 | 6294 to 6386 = 1.00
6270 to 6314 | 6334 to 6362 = 0.94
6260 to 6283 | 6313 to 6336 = 1.08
